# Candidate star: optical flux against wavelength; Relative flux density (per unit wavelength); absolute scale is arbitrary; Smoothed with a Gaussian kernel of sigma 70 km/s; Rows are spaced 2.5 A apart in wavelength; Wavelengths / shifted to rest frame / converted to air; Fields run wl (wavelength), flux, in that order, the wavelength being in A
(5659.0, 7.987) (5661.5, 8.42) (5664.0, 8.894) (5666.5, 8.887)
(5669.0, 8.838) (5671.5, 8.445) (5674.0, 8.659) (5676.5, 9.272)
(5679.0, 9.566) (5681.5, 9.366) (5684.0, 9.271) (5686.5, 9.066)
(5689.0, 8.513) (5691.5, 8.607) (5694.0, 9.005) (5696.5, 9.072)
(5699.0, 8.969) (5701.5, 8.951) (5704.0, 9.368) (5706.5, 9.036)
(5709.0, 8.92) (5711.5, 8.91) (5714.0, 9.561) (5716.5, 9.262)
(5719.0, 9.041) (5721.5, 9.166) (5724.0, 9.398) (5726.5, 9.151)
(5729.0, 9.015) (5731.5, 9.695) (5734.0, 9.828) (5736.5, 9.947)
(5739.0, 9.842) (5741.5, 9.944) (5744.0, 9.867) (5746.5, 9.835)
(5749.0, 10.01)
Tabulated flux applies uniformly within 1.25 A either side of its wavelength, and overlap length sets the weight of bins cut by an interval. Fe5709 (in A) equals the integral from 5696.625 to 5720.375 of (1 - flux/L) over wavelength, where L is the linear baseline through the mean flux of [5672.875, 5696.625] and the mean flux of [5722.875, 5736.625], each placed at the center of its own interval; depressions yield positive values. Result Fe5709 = 0.4 A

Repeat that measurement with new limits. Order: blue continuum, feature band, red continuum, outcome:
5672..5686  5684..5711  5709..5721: 0.6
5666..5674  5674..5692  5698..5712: -0.5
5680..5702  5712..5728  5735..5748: 0.4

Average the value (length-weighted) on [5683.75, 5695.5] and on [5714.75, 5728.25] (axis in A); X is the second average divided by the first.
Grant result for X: 1.04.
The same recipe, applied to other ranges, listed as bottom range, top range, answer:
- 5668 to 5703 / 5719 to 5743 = 1.06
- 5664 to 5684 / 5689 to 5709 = 0.99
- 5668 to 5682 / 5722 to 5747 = 1.07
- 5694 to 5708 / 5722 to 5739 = 1.05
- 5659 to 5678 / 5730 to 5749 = 1.13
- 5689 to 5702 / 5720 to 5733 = 1.05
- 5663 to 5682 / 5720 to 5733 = 1.03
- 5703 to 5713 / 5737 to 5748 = 1.09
